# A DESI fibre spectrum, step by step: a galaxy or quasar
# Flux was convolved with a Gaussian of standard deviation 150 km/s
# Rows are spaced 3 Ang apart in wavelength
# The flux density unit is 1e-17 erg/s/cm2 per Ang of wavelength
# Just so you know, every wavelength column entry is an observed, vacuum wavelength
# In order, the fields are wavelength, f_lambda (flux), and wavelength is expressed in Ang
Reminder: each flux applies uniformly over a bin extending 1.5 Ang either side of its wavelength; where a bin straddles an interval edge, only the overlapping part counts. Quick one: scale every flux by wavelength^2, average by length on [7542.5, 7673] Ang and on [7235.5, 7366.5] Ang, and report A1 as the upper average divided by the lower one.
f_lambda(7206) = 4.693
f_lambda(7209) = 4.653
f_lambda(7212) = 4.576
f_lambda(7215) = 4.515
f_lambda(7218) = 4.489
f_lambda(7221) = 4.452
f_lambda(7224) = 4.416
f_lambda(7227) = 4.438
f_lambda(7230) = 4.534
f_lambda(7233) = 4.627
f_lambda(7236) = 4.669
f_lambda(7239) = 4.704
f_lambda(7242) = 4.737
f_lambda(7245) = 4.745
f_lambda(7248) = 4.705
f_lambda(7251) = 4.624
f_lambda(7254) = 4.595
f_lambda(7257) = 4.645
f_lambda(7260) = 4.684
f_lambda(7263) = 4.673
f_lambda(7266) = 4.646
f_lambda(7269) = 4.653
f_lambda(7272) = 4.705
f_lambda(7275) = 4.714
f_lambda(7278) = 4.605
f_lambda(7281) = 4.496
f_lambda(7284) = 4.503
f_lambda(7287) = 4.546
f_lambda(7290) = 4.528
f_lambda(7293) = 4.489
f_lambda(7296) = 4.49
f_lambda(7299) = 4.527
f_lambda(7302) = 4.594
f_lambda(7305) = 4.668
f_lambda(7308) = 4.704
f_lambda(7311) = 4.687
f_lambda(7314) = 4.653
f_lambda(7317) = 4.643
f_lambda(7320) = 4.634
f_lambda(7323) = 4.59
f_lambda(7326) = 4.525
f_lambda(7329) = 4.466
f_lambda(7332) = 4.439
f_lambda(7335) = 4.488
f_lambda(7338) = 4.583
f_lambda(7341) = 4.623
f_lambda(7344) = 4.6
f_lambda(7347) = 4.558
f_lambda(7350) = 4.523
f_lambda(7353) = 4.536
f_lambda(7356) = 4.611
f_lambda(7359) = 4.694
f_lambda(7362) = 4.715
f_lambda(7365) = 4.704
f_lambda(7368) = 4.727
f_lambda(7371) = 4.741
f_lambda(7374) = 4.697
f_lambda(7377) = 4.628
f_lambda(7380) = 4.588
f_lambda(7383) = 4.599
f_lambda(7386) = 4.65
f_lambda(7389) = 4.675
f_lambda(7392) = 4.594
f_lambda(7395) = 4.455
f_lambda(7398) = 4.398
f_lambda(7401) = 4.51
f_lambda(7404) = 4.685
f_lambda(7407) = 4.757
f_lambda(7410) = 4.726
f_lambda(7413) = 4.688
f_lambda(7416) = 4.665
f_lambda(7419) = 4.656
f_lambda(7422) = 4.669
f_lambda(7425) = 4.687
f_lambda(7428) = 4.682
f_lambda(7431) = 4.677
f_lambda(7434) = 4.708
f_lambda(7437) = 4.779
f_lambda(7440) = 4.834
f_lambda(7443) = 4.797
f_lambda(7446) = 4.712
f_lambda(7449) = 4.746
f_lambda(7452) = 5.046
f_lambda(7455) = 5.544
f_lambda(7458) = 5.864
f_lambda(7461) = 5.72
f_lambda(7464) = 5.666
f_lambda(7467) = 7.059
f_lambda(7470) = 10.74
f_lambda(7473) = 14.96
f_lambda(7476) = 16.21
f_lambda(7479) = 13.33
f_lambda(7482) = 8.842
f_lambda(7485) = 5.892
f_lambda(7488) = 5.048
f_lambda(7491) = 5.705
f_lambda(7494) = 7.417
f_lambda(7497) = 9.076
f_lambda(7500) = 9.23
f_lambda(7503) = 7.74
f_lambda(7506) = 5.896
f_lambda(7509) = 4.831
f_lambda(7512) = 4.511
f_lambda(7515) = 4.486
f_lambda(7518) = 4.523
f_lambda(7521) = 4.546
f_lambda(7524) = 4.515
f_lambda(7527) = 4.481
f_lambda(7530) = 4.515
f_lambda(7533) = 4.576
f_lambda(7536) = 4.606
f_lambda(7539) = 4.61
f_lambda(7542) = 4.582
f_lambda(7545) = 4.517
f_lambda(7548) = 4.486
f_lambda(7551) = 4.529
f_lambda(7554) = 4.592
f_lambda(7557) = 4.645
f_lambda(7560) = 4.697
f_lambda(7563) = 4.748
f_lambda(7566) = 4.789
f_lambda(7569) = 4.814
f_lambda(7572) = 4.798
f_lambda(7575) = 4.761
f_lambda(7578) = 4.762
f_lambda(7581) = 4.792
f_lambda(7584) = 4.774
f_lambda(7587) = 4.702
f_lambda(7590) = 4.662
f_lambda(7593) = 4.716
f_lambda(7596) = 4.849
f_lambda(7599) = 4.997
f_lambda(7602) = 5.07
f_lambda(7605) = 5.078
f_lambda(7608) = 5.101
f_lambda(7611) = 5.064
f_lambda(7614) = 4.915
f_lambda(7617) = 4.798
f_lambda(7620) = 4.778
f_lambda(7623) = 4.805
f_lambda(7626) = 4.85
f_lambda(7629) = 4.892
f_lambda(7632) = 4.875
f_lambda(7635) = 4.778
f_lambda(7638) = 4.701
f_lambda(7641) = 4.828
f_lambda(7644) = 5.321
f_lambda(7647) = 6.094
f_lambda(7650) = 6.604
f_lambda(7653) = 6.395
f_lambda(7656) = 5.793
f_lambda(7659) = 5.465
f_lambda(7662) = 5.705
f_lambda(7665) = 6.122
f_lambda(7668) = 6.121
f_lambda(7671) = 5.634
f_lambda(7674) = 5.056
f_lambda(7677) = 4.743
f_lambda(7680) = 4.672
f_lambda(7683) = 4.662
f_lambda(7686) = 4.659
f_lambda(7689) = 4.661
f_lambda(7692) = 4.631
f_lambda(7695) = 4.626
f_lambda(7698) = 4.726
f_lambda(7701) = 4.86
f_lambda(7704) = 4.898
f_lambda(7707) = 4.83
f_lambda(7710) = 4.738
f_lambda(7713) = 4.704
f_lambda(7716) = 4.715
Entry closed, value 1.19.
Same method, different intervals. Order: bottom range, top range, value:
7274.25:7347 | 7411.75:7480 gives 1.49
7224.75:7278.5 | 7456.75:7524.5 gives 1.72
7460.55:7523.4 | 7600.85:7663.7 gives 0.71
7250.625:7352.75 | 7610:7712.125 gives 1.23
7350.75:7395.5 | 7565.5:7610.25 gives 1.11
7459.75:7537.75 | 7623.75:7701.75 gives 0.77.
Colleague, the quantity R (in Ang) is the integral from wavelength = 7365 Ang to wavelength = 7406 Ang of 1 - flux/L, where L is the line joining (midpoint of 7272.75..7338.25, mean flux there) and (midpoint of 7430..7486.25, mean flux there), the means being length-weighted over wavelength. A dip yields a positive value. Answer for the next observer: 9.4 Ang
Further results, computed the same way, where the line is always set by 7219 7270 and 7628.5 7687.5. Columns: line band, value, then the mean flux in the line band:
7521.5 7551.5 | 3.5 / 4.54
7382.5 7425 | 2.4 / 4.63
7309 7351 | 1.7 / 4.57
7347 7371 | 0.9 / 4.64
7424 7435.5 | 0.6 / 4.69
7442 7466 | -1.5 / 5.31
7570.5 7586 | 1.3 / 4.77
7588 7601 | 1.1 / 4.81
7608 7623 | 1.1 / 4.9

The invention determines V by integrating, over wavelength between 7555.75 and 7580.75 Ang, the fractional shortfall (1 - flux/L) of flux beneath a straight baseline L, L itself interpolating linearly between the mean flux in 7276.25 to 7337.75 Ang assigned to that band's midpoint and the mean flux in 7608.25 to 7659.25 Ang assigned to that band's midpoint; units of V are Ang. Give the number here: 1.7 Ang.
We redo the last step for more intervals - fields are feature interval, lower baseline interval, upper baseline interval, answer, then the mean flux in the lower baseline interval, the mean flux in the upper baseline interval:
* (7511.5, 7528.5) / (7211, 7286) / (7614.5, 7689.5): 1.8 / 4.61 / 5.24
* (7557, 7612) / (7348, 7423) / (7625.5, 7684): 3.7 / 4.63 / 5.38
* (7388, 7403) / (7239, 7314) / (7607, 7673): 1.0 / 4.63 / 5.35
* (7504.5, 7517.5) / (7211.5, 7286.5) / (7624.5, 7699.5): 0.3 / 4.61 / 5.22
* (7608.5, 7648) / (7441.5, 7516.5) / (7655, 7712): 4.9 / 7.32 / 5.07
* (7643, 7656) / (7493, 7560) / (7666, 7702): -2.8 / 5.28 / 4.94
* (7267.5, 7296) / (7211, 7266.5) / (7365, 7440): 0.2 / 4.6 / 4.66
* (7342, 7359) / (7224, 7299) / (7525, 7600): 0.2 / 4.61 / 4.68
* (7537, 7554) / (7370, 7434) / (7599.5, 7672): 1.7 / 4.64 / 5.32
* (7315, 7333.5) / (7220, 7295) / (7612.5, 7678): 0.7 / 4.61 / 5.34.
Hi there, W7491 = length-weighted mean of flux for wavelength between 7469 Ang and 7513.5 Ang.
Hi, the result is 8.6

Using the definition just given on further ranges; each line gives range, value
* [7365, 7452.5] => 4.68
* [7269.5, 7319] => 4.6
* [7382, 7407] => 4.58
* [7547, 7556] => 4.54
